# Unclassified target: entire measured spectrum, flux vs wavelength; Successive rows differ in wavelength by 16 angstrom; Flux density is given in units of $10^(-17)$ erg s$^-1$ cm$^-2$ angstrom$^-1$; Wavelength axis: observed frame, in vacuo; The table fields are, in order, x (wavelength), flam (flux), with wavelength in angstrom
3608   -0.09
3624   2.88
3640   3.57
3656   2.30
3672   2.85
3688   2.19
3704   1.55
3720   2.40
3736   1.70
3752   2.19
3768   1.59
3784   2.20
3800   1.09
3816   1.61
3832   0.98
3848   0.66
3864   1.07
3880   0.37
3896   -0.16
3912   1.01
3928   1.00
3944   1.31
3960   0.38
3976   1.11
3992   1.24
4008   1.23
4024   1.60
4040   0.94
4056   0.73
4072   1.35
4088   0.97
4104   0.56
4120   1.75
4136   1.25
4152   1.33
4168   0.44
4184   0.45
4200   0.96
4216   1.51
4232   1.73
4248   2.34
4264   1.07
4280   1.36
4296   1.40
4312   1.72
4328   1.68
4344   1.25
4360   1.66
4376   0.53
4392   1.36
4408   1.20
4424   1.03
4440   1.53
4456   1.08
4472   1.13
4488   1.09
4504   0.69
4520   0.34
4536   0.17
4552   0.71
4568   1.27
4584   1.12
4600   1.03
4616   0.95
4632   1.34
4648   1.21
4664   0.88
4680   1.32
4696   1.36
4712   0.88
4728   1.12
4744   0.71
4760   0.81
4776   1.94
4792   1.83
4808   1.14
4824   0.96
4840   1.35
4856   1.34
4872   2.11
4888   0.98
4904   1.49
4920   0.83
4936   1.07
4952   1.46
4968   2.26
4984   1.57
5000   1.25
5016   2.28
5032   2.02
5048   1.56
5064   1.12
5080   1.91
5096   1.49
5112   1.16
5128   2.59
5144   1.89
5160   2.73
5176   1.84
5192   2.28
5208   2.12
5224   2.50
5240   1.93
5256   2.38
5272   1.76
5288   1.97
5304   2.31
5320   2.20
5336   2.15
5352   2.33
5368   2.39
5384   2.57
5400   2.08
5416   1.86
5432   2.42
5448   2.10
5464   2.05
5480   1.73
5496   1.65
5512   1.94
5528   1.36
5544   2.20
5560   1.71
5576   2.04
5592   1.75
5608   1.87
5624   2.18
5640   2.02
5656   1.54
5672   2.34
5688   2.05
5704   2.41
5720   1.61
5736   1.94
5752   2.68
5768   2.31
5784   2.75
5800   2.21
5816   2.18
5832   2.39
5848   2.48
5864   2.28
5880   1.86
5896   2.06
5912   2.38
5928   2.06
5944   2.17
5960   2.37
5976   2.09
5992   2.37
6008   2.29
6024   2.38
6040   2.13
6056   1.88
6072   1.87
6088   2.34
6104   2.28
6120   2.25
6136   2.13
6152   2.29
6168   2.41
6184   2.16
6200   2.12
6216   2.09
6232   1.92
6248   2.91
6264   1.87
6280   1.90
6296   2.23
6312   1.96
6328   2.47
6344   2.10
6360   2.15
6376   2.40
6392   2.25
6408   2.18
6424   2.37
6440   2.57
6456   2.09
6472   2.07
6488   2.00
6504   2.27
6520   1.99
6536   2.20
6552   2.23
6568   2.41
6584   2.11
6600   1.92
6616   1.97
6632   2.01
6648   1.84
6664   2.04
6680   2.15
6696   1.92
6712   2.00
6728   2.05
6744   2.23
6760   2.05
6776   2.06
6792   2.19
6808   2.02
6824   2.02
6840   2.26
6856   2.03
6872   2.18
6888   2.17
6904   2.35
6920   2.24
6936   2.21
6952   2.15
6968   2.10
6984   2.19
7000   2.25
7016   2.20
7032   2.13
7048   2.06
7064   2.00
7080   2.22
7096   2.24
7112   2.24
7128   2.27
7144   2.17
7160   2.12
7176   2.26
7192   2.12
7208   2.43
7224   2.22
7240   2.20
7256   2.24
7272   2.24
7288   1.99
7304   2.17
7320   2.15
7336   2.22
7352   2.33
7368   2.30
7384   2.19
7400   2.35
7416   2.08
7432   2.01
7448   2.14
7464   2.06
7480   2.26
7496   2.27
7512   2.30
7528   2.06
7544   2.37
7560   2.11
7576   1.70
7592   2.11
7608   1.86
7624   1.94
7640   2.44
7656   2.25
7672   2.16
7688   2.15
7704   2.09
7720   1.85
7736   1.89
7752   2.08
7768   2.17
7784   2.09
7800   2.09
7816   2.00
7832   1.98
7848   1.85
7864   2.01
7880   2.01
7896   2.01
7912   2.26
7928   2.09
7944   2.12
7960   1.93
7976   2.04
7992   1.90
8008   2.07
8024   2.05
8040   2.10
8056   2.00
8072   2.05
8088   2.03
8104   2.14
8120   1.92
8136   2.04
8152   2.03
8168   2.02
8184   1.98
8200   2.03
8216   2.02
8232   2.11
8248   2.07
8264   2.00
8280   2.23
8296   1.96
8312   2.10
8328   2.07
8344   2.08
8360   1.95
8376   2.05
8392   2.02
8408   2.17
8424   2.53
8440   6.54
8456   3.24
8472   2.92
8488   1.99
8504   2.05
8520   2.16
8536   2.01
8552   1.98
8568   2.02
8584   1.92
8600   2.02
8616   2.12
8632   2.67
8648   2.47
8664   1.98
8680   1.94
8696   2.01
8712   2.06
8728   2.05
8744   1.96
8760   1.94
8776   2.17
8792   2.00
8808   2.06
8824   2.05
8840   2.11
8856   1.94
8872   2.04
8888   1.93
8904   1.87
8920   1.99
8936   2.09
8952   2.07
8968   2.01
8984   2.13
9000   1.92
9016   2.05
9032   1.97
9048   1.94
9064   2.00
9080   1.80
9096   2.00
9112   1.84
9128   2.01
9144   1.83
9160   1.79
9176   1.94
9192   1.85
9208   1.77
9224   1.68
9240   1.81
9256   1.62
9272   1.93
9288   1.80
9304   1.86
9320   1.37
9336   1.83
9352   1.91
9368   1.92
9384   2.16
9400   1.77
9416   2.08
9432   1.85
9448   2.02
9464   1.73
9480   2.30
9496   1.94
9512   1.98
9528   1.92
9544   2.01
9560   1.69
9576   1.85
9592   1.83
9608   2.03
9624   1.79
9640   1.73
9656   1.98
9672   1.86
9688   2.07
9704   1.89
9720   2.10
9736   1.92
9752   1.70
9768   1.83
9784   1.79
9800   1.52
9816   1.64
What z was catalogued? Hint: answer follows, 0.285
